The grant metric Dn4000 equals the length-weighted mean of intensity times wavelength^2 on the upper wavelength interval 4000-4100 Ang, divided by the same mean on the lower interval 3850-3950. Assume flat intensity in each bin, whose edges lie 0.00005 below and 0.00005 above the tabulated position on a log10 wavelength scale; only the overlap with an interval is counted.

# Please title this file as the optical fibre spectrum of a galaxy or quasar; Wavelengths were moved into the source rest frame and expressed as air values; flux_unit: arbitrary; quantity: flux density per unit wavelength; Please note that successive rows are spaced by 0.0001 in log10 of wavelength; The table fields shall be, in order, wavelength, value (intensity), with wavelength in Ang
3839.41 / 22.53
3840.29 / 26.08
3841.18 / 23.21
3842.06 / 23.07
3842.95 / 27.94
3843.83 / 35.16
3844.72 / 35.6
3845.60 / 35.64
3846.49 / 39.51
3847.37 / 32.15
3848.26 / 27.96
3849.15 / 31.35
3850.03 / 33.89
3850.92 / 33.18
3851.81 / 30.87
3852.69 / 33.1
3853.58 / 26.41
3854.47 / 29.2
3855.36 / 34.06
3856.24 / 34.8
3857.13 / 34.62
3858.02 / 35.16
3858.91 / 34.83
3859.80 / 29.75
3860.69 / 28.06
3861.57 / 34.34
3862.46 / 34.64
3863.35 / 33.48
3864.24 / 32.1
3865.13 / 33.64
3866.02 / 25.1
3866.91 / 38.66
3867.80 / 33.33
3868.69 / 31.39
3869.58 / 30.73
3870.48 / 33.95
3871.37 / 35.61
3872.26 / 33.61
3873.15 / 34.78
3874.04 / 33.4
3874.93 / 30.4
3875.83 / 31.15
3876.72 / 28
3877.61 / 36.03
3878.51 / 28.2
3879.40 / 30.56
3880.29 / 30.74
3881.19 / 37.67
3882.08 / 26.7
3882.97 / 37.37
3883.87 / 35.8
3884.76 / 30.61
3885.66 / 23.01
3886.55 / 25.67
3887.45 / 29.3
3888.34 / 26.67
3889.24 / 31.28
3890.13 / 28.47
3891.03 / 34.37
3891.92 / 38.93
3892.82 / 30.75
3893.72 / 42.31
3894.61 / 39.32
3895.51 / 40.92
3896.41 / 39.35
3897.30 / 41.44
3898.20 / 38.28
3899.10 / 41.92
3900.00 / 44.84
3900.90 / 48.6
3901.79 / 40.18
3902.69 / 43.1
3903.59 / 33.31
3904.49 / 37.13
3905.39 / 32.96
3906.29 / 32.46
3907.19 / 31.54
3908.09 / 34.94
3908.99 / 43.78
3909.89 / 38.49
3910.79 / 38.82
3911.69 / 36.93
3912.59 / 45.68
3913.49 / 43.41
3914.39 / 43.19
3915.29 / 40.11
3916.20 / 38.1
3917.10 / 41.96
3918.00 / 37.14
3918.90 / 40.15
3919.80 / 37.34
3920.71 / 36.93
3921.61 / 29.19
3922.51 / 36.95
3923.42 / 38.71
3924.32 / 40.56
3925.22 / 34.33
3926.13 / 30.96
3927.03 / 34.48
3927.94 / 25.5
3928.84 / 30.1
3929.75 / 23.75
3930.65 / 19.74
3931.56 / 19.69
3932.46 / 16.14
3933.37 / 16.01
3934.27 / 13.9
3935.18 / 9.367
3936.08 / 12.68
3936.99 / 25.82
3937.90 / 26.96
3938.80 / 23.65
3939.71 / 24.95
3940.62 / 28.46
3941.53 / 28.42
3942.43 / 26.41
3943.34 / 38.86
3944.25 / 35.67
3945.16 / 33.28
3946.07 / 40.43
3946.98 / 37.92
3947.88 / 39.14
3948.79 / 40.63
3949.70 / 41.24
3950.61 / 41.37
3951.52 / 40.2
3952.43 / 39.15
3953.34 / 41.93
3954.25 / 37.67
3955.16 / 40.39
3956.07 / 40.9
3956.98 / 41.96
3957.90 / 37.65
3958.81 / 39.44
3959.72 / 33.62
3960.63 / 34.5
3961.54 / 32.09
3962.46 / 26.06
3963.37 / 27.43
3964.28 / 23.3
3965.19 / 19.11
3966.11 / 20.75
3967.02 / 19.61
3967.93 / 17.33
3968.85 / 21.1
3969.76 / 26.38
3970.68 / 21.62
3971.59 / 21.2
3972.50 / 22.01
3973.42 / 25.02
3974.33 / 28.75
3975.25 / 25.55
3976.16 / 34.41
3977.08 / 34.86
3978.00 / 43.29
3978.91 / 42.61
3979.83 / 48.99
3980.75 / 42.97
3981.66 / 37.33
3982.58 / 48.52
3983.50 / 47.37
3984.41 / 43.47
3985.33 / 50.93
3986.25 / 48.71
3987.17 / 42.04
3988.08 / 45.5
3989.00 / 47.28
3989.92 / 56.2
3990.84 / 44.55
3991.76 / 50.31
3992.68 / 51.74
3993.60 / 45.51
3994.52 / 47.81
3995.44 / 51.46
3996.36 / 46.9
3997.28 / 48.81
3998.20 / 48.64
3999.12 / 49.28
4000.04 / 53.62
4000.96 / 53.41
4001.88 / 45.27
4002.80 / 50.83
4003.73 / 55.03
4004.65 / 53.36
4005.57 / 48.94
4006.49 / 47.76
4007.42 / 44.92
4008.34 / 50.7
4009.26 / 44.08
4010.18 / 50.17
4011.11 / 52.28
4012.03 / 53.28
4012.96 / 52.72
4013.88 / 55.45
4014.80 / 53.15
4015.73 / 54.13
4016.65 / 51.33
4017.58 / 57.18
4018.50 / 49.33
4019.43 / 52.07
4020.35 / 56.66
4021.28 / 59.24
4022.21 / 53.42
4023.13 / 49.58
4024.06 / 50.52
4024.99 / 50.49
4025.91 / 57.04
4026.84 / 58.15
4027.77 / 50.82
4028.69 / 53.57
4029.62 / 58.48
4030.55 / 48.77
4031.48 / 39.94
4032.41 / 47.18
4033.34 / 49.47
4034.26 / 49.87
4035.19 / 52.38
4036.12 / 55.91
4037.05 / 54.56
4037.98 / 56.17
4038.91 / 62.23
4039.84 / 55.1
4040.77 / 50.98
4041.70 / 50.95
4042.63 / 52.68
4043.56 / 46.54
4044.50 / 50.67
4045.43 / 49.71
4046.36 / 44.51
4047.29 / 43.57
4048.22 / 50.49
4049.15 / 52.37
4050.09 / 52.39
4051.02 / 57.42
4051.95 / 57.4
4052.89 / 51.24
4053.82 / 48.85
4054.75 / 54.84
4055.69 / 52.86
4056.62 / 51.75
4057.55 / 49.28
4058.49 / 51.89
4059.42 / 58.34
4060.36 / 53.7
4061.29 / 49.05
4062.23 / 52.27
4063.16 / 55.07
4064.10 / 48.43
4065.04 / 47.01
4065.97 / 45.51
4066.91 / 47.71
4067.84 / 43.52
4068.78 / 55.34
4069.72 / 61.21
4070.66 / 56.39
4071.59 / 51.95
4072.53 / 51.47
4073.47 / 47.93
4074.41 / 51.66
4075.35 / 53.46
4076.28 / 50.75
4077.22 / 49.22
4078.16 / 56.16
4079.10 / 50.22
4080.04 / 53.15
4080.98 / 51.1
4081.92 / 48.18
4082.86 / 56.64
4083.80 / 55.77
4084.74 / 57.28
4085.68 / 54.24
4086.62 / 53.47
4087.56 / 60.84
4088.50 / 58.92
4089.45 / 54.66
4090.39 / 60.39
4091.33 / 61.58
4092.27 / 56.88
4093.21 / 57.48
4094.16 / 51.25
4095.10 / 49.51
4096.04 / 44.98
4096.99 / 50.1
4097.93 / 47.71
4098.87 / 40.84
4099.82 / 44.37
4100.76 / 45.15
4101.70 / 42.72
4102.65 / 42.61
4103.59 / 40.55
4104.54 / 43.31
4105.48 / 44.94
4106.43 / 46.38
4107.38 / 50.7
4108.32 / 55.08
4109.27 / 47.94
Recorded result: 1.69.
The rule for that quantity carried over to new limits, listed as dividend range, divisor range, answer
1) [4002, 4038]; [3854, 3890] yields 1.75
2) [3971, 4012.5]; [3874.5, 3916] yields 1.32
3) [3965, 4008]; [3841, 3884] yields 1.36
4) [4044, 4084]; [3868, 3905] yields 1.63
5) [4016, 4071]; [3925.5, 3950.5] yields 1.97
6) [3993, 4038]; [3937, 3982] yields 1.63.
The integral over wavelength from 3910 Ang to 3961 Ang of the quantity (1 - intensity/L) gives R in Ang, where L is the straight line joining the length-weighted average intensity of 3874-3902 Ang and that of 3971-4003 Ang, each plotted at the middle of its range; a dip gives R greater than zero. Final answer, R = 6.9 Ang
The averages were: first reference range 34.4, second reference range 43.5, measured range 33.5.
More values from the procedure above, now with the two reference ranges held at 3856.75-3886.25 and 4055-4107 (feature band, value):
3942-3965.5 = 2.24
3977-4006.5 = -3.18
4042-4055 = -0.69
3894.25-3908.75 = -1.59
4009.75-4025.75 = -2.66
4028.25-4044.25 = -1.64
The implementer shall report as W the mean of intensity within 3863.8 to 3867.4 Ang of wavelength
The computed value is 32.4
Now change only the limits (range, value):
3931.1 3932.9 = 17.9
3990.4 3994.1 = 48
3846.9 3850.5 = 31.4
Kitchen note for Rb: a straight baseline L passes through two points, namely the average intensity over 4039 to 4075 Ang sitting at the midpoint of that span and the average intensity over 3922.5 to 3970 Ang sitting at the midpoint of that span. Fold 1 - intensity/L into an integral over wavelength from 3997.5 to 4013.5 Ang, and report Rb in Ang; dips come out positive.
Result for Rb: -3.4 Ang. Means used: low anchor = 30.1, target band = 50.3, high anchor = 51.5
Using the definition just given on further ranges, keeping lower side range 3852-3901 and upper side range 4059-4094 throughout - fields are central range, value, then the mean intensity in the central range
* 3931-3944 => 5.6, 22.4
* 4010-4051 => -2.9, 52.2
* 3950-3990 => 7.0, 35.3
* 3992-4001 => -0.8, 49.6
